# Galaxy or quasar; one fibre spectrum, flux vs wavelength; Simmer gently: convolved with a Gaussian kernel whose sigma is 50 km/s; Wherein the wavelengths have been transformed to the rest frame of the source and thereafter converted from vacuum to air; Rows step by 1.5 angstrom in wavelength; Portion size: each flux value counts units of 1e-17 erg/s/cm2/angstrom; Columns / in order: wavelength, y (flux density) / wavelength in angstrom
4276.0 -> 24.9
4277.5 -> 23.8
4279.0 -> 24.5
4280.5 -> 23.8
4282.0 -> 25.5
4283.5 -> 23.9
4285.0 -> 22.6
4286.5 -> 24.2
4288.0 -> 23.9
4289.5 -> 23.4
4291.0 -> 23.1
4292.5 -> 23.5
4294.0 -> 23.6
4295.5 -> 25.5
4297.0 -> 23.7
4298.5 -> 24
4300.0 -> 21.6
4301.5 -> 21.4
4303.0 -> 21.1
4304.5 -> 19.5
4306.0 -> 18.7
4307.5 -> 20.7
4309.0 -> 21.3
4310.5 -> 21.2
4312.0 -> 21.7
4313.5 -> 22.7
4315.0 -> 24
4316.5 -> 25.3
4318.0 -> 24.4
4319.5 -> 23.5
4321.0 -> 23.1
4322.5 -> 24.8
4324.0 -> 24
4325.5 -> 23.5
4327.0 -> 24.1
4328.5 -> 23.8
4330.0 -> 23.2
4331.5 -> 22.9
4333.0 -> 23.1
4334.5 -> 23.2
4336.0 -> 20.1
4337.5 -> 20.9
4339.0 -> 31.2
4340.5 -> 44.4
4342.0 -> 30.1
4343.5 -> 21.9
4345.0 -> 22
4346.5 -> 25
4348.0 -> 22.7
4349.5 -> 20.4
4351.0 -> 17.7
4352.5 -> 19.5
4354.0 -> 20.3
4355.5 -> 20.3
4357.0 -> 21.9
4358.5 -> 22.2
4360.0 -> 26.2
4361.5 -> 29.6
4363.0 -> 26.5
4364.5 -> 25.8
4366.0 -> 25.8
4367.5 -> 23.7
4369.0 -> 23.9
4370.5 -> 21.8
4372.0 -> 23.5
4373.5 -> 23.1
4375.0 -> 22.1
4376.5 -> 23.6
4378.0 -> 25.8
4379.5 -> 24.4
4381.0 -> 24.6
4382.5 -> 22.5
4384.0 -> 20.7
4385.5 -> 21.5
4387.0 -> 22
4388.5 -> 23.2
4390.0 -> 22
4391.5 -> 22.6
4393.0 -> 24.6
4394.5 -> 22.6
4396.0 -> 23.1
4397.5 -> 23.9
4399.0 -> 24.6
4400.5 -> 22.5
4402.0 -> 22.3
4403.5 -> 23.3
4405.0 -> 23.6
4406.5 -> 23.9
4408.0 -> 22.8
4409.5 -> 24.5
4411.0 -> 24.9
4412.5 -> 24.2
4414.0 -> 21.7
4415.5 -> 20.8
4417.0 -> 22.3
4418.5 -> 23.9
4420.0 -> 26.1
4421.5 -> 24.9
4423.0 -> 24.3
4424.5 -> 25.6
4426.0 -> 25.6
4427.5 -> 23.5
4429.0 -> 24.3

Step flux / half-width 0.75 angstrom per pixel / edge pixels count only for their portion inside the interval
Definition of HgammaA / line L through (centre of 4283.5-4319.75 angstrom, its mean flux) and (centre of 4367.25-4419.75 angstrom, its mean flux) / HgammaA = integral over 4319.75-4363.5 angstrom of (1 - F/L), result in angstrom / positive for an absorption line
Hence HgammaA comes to -2.2 angstrom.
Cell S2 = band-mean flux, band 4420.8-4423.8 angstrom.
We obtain 24.6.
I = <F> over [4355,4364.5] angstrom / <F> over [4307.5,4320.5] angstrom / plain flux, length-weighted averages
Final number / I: 1.1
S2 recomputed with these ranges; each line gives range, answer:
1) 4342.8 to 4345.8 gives 22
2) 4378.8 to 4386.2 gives 22.7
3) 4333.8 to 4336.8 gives 21.6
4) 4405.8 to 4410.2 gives 23.7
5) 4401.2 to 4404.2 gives 22.8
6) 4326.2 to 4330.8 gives 23.7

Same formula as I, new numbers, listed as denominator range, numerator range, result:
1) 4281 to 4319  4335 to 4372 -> 1.06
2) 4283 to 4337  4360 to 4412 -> 1.04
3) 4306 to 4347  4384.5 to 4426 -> 0.97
